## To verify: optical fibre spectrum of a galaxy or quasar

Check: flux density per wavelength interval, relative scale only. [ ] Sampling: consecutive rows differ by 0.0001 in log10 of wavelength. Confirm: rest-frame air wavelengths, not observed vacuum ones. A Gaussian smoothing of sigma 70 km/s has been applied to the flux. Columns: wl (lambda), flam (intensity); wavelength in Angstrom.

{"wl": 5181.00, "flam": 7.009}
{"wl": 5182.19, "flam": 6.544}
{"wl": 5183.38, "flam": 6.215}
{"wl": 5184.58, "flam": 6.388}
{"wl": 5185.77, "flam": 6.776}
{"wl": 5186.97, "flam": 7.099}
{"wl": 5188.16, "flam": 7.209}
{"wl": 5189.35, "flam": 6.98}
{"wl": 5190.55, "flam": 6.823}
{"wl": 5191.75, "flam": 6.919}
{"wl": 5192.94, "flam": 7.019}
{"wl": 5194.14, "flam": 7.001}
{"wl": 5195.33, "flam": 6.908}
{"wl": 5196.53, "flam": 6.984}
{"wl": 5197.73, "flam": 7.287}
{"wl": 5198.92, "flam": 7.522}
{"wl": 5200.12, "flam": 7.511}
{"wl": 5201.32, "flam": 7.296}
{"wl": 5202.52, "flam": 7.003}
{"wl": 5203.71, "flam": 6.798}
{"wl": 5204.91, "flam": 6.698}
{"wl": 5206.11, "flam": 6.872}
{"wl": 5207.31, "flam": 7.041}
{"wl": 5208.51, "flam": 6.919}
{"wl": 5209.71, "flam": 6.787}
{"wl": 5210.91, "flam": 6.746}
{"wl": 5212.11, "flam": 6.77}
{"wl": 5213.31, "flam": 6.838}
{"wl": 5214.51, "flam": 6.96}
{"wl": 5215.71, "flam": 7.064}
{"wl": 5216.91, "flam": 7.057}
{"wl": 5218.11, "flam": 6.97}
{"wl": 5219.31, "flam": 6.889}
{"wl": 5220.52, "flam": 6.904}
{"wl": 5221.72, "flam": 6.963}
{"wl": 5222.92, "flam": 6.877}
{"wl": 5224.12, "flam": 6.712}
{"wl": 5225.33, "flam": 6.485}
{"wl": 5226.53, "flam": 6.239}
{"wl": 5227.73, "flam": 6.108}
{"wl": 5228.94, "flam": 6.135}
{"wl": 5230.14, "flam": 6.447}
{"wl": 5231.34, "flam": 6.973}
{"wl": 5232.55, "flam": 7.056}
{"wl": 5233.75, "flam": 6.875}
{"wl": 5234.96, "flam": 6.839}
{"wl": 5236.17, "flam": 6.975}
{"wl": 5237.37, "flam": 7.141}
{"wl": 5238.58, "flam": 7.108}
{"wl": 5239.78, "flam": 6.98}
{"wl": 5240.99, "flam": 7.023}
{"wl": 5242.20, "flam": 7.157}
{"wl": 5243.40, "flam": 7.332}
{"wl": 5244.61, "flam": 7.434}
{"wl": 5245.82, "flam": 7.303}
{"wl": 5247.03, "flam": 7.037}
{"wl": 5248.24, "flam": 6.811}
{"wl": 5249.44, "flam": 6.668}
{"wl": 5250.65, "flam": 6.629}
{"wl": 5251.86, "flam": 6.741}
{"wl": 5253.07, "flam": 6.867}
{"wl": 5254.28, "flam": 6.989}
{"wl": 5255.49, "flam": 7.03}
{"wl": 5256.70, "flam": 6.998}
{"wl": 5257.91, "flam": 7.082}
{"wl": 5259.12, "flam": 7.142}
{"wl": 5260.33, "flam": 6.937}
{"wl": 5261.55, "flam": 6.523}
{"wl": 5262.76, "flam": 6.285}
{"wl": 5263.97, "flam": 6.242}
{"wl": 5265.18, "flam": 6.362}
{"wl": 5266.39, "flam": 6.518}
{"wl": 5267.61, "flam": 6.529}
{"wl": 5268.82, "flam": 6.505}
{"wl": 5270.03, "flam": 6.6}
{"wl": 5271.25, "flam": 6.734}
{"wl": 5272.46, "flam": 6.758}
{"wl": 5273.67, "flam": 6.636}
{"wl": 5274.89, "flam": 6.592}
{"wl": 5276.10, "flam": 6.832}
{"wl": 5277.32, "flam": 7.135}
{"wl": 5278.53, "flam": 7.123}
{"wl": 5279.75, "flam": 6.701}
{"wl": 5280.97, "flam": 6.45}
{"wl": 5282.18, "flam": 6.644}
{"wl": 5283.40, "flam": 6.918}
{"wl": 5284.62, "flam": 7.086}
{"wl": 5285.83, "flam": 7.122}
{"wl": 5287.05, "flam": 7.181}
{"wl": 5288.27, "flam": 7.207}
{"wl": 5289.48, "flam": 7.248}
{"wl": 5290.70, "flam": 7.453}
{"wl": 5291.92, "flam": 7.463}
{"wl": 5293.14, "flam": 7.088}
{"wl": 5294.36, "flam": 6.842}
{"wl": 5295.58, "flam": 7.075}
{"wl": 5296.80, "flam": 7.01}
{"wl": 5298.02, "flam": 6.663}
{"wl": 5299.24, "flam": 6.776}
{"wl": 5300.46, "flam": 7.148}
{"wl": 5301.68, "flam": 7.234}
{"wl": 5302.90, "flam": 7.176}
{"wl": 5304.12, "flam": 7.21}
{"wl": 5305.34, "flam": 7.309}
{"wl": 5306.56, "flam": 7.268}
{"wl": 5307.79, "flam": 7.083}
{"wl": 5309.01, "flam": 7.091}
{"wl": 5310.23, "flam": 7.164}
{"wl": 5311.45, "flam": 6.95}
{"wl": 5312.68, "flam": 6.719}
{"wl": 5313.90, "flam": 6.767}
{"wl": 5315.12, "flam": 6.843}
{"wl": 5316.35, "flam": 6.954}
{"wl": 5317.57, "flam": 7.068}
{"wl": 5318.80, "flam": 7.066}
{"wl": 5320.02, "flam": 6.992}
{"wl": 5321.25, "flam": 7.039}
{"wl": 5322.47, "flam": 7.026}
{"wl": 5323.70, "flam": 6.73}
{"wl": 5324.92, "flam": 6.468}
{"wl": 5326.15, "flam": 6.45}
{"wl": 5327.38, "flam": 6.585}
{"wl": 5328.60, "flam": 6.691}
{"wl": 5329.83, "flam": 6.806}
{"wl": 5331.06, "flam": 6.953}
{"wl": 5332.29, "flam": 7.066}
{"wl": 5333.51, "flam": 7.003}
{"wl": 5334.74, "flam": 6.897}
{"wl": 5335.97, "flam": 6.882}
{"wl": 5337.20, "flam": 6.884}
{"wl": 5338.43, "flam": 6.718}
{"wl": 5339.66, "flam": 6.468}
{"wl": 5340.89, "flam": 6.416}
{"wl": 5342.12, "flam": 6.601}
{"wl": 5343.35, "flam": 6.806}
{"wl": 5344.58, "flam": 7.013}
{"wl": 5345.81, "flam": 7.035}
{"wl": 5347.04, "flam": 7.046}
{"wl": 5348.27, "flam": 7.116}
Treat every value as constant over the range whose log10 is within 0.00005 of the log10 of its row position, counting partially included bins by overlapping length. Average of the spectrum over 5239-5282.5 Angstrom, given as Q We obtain 6.82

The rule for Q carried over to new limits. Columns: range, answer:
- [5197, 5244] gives 6.91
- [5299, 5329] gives 6.96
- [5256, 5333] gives 6.89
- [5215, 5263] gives 6.87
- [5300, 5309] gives 7.2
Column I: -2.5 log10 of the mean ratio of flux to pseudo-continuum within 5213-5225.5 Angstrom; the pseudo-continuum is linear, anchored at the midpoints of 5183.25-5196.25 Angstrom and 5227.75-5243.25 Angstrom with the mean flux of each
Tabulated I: 0.00 mag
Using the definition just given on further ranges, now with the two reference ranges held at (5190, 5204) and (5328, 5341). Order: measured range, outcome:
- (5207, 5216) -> 0.029 mag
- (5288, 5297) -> -0.043 mag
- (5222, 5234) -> 0.070 mag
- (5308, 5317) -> -0.013 mag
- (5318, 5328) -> 0.005 mag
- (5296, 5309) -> -0.033 mag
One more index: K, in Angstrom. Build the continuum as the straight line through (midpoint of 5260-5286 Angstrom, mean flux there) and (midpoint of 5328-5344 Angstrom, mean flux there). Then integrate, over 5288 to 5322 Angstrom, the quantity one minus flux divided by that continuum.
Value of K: -1.7 Angstrom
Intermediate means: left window 6.68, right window 6.78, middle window 7.07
